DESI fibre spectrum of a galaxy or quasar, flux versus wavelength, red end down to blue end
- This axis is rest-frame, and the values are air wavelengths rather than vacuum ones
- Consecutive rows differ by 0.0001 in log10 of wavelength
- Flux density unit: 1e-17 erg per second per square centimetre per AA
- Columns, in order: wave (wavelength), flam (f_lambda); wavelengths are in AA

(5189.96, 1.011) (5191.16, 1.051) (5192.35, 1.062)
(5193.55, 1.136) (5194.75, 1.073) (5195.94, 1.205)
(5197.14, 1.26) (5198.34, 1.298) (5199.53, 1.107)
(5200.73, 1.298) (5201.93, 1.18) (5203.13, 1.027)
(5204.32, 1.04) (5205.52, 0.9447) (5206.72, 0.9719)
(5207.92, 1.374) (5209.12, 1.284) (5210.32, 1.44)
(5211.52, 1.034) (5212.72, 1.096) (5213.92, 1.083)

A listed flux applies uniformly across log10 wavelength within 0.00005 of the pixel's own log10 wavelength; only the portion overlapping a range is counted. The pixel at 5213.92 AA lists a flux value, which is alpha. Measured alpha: 1.083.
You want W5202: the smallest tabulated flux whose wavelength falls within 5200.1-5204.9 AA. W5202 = 1.027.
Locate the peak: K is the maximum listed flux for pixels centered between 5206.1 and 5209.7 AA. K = 1.374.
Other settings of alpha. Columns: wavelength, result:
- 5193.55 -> 1.136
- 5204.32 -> 1.04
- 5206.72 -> 0.9719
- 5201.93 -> 1.18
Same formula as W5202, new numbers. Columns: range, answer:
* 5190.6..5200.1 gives 1.051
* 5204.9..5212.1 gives 0.9447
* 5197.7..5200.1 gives 1.107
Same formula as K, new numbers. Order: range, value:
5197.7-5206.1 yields 1.298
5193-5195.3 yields 1.136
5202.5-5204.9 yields 1.04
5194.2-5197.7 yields 1.26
